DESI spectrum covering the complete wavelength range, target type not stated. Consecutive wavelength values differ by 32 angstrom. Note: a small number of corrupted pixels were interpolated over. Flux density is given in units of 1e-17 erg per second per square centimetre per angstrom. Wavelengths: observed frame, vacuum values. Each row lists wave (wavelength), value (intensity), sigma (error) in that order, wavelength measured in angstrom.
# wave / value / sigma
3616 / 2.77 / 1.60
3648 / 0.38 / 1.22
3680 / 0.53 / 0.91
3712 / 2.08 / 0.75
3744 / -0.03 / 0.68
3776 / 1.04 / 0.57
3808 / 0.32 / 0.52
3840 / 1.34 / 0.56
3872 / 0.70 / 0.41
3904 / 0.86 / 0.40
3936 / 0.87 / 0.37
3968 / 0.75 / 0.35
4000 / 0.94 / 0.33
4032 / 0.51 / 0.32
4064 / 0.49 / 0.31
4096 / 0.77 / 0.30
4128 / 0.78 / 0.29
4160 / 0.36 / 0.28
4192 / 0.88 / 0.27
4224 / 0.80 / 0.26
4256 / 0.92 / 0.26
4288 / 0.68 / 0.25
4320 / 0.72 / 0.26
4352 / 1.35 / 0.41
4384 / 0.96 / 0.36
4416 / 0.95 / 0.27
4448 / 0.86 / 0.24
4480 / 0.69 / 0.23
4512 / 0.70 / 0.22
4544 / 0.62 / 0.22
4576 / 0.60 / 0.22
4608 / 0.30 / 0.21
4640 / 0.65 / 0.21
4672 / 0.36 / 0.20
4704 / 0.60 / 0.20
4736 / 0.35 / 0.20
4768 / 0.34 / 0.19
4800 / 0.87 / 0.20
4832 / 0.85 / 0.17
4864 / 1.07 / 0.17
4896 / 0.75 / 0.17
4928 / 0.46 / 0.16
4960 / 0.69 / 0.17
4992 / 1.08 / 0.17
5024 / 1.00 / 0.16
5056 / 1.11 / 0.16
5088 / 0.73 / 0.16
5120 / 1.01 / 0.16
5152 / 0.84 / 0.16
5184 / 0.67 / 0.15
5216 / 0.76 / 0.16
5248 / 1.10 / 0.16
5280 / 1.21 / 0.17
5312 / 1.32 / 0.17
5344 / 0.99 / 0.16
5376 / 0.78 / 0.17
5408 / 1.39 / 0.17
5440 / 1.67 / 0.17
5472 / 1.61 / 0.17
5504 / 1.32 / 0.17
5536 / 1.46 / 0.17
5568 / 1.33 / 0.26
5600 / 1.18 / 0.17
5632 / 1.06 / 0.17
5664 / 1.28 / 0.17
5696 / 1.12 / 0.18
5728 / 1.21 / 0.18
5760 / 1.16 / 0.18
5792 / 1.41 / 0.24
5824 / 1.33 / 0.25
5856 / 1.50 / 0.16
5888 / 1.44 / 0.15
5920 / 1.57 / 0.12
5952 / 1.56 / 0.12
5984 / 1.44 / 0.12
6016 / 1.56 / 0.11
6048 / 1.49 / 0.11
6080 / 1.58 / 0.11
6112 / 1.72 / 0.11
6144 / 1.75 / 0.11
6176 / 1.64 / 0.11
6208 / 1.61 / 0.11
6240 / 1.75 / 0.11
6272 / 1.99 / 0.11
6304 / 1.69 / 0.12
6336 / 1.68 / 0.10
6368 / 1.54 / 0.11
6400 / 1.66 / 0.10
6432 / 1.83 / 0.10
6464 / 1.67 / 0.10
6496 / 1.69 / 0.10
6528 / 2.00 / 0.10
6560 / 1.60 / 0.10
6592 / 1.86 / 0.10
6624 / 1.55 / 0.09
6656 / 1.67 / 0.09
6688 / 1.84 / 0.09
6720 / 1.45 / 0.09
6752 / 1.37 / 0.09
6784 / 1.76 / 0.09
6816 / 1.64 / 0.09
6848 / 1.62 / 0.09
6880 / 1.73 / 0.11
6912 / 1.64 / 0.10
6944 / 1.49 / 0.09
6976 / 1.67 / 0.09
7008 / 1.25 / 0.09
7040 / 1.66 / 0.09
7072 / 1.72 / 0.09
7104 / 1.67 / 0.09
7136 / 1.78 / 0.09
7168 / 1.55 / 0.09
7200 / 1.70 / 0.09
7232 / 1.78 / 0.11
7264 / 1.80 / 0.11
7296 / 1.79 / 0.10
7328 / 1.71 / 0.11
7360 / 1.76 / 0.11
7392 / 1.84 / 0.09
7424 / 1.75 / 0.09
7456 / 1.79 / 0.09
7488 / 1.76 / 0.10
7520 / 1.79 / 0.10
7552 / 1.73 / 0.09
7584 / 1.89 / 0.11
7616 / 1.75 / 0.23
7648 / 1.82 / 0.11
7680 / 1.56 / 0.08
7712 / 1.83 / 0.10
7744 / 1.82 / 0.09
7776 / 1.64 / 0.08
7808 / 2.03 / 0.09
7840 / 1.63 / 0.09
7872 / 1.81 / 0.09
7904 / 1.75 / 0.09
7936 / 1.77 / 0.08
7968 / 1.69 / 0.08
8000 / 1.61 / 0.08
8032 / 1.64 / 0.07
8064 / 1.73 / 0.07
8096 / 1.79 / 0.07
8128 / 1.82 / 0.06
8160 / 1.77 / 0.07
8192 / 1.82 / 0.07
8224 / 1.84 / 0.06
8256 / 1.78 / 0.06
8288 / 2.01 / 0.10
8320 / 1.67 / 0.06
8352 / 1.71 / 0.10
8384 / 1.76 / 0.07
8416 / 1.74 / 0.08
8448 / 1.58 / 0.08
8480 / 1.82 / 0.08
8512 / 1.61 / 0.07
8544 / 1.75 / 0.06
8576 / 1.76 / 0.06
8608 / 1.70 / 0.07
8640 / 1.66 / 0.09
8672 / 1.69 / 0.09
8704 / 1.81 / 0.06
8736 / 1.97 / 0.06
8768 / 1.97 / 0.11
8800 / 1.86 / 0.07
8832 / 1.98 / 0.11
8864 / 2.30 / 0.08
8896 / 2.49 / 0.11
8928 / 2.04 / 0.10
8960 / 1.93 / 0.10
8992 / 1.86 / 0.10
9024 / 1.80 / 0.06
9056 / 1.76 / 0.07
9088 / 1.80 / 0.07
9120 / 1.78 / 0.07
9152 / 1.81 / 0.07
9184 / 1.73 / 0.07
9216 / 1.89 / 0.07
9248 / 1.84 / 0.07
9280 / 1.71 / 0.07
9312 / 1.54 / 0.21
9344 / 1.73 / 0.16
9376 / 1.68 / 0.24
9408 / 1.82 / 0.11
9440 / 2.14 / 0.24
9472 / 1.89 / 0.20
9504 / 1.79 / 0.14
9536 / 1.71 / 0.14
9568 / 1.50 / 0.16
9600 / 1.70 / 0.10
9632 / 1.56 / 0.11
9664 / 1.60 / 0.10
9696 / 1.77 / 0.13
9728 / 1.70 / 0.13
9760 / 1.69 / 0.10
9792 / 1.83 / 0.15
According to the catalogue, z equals 0.35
